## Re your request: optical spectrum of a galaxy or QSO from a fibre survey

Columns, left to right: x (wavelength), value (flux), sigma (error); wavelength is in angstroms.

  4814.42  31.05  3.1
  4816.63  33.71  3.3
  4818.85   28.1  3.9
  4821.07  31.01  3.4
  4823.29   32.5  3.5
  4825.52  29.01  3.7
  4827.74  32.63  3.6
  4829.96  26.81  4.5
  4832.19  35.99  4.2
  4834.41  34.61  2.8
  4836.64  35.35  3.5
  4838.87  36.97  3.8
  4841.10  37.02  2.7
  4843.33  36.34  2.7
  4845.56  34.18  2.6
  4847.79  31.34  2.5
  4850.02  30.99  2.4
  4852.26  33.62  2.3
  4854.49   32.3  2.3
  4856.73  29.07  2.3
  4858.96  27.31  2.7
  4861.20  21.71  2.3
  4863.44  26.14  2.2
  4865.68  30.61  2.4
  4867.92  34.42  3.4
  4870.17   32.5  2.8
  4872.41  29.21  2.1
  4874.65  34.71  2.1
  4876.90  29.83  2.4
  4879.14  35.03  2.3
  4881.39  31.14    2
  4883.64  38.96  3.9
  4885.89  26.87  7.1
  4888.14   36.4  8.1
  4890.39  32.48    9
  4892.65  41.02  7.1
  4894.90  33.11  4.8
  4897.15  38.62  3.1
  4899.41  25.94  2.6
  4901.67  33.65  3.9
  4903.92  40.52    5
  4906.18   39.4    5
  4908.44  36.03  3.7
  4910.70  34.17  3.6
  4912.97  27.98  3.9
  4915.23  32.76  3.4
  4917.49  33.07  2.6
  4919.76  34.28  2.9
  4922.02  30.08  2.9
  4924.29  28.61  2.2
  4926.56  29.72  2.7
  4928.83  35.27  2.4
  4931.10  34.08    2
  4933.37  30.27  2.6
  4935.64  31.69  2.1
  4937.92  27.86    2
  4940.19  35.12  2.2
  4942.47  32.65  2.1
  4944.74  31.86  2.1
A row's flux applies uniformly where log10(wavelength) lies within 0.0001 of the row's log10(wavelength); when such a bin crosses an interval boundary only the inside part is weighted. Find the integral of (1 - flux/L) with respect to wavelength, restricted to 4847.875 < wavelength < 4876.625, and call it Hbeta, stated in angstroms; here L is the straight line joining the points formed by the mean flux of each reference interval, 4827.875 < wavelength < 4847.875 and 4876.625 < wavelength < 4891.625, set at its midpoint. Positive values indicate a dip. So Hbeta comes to 3.0 angstroms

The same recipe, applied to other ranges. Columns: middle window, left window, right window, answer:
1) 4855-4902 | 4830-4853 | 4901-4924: 3.2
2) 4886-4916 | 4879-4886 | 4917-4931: -1.5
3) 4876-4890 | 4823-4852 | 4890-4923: 0.4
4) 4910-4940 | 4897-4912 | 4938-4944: 1.9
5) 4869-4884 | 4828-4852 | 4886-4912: 0.8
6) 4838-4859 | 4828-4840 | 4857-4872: -1.1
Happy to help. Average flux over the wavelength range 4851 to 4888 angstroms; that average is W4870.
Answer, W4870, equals 31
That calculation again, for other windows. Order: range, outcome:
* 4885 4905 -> 34.4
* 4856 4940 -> 32.3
